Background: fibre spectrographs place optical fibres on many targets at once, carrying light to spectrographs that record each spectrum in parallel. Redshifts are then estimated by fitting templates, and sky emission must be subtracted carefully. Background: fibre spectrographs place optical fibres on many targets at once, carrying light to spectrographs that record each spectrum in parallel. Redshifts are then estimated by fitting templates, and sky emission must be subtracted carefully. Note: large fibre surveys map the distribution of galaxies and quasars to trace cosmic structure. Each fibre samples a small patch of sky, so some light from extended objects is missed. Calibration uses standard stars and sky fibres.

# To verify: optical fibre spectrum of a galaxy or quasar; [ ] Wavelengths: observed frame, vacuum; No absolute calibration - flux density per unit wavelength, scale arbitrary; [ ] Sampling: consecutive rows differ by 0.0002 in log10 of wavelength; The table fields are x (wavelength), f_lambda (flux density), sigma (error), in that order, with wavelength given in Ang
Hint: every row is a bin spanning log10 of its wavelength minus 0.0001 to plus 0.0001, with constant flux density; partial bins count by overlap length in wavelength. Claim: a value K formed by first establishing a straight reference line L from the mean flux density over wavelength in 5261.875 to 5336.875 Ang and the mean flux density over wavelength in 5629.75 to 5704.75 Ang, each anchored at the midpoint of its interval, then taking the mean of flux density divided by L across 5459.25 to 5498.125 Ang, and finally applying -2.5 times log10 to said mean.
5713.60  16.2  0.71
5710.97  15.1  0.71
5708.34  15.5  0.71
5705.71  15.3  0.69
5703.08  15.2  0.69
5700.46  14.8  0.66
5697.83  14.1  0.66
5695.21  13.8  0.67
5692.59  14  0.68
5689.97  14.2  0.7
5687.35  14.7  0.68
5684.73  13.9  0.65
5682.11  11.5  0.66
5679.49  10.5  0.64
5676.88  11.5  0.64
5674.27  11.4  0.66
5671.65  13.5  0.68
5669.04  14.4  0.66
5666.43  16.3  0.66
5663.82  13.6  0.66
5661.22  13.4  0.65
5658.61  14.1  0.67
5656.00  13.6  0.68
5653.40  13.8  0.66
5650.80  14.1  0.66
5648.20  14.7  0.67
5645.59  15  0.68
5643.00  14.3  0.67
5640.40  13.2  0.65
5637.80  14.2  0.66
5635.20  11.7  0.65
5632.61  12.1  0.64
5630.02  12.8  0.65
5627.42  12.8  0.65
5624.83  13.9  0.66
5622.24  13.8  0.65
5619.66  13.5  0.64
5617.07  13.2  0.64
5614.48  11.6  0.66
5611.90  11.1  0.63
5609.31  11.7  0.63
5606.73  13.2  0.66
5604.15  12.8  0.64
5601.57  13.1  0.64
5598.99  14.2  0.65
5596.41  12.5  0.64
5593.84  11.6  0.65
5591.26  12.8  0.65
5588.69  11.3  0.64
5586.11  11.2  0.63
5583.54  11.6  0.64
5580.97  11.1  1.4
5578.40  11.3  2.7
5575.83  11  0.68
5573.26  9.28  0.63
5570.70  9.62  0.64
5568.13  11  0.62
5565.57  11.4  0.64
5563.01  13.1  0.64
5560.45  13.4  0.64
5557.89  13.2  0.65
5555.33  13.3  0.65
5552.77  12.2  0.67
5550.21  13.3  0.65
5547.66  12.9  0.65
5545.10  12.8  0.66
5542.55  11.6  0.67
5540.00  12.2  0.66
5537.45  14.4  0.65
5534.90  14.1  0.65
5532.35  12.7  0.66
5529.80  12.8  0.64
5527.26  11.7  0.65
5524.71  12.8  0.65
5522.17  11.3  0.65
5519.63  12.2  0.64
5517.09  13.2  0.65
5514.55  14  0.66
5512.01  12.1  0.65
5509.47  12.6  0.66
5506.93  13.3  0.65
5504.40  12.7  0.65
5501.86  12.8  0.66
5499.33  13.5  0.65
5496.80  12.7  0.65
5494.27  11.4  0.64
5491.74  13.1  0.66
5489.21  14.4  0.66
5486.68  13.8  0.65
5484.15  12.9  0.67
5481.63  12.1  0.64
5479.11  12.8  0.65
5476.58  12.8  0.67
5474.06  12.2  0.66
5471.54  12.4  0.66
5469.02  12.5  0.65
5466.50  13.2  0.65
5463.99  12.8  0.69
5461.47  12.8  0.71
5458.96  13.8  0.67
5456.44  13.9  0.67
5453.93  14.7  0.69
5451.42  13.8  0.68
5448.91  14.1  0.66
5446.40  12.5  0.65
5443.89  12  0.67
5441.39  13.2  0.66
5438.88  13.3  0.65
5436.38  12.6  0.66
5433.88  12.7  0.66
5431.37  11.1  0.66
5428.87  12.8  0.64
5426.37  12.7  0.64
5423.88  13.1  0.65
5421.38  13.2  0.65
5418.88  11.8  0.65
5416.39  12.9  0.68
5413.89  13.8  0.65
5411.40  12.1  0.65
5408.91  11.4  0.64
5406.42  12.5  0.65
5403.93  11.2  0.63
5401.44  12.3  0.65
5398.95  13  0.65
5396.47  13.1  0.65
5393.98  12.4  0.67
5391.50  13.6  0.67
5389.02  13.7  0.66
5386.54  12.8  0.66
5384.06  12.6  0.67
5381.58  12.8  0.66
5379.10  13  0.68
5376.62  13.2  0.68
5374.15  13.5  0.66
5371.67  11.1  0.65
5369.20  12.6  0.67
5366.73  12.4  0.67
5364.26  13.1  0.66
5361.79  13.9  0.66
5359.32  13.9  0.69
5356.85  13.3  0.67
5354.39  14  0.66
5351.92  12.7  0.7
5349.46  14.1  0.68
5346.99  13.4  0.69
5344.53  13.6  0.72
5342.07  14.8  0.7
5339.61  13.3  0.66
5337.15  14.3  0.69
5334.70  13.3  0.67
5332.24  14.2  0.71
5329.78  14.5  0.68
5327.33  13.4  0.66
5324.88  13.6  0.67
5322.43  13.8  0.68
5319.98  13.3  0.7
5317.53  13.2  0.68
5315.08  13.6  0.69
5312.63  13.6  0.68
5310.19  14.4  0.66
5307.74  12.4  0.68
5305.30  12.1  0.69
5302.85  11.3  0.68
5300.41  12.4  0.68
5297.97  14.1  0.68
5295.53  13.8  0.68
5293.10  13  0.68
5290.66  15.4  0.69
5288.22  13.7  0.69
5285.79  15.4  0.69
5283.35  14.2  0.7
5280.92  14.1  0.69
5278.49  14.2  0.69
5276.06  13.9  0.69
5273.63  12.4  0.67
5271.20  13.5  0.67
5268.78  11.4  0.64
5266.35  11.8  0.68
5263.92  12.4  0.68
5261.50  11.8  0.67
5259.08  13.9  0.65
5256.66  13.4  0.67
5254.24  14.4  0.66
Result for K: 0.06 mag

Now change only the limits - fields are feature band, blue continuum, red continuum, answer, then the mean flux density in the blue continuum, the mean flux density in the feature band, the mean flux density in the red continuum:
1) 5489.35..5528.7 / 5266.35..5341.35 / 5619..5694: 0.067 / 13.5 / 12.7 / 13.5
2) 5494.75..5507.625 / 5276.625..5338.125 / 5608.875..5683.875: 0.040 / 13.7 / 12.9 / 13.2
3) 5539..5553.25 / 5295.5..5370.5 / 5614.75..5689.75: 0.074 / 13.4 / 12.5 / 13.4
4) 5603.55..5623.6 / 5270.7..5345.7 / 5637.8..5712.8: 0.104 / 13.6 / 12.6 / 13.9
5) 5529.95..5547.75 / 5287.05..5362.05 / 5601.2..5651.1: 0.025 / 13.6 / 12.9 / 13.1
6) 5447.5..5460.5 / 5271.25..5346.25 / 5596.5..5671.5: -0.037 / 13.6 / 14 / 13.4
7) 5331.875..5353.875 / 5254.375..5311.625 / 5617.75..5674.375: -0.031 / 13.3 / 13.7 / 13.7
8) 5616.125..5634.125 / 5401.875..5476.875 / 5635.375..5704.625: 0.033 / 12.8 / 13.1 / 13.7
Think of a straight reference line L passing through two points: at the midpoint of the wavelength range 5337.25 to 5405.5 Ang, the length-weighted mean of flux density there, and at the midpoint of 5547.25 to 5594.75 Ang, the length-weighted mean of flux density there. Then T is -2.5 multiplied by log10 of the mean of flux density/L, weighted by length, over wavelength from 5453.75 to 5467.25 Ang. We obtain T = -0.08 mag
